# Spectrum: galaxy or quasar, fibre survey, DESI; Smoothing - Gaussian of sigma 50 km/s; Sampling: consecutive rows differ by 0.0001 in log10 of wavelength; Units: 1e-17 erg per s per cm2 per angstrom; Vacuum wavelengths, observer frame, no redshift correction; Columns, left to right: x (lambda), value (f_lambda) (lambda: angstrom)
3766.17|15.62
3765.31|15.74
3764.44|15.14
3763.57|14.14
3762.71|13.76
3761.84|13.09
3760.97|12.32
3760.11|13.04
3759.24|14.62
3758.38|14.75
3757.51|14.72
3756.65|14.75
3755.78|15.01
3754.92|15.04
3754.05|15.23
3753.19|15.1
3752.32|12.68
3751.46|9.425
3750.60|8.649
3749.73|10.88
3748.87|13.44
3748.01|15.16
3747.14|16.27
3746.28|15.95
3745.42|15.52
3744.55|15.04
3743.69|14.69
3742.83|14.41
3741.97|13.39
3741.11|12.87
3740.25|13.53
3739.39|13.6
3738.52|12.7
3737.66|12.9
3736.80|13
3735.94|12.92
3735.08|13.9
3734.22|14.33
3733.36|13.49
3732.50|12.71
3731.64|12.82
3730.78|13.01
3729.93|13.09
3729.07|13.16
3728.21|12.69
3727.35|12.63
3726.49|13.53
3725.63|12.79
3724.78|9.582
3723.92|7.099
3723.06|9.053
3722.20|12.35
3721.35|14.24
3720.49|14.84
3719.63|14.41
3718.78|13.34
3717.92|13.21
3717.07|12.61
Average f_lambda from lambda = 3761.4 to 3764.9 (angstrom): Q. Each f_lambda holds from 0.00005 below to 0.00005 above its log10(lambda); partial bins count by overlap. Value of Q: 14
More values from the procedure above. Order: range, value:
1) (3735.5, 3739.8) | 13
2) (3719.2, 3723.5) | 13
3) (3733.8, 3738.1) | 13.4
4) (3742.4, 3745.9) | 14.9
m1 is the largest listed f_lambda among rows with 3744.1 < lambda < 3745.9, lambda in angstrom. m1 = 15.52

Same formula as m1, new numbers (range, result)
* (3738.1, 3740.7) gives 13.6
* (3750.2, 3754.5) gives 15.23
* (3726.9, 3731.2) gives 13.16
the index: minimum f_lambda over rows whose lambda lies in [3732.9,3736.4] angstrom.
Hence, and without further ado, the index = 12.92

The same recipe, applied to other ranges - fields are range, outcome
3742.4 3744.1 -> 14.41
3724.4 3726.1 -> 9.582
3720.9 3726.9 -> 7.099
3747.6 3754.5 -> 8.649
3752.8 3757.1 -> 14.75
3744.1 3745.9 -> 15.04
